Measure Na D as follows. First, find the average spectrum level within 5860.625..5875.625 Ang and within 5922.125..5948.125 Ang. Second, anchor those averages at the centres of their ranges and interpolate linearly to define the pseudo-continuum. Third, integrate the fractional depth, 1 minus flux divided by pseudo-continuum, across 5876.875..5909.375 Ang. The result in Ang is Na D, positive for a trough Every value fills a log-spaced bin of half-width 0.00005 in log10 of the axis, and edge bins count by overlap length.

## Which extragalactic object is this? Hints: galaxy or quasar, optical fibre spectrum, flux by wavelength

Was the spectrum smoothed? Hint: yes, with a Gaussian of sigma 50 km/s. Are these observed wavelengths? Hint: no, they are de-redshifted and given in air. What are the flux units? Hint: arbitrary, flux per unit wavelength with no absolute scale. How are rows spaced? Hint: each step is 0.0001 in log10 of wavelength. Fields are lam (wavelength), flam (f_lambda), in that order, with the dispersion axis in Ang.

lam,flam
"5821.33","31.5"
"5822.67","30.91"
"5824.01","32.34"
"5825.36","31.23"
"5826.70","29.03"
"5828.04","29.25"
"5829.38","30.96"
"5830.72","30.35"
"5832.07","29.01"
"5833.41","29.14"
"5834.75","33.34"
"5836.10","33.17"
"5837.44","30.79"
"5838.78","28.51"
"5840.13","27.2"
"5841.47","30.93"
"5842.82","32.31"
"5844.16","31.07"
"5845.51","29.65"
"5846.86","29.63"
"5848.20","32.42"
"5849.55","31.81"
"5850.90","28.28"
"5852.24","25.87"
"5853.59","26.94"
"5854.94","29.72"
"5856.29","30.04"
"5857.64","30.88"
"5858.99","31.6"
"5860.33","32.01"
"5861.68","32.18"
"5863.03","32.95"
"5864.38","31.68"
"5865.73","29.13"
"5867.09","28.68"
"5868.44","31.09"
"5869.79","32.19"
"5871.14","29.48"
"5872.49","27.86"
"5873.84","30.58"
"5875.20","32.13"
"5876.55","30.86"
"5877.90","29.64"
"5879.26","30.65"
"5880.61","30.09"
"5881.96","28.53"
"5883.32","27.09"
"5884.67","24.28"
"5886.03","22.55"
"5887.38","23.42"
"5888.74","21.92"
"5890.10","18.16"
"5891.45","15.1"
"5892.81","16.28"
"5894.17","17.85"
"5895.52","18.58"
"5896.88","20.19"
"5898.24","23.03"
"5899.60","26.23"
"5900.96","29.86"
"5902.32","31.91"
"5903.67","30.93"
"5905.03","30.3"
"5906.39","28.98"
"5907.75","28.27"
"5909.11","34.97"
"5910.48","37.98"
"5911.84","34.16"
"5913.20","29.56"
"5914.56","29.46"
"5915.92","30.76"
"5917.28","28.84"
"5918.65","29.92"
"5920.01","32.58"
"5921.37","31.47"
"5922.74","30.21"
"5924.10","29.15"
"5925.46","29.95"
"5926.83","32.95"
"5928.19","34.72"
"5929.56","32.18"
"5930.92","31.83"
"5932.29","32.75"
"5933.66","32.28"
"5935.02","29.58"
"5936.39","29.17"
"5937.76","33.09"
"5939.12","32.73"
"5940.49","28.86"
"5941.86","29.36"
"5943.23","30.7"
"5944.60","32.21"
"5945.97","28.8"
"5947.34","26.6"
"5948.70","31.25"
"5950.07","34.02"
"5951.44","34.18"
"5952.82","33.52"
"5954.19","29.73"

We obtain 5.79 Ang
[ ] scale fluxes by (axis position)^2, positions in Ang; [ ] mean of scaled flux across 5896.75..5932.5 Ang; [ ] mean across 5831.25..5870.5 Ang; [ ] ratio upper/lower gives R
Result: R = 1.0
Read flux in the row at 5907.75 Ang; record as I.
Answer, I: 28.27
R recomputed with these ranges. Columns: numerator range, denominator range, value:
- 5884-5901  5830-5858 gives 0.71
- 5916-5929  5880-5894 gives 1.40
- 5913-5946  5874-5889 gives 1.14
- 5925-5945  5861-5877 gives 1.05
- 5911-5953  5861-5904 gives 1.19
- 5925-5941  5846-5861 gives 1.09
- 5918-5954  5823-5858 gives 1.07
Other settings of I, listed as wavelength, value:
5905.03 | 30.3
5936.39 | 29.17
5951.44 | 34.18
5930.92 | 31.83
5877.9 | 29.64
